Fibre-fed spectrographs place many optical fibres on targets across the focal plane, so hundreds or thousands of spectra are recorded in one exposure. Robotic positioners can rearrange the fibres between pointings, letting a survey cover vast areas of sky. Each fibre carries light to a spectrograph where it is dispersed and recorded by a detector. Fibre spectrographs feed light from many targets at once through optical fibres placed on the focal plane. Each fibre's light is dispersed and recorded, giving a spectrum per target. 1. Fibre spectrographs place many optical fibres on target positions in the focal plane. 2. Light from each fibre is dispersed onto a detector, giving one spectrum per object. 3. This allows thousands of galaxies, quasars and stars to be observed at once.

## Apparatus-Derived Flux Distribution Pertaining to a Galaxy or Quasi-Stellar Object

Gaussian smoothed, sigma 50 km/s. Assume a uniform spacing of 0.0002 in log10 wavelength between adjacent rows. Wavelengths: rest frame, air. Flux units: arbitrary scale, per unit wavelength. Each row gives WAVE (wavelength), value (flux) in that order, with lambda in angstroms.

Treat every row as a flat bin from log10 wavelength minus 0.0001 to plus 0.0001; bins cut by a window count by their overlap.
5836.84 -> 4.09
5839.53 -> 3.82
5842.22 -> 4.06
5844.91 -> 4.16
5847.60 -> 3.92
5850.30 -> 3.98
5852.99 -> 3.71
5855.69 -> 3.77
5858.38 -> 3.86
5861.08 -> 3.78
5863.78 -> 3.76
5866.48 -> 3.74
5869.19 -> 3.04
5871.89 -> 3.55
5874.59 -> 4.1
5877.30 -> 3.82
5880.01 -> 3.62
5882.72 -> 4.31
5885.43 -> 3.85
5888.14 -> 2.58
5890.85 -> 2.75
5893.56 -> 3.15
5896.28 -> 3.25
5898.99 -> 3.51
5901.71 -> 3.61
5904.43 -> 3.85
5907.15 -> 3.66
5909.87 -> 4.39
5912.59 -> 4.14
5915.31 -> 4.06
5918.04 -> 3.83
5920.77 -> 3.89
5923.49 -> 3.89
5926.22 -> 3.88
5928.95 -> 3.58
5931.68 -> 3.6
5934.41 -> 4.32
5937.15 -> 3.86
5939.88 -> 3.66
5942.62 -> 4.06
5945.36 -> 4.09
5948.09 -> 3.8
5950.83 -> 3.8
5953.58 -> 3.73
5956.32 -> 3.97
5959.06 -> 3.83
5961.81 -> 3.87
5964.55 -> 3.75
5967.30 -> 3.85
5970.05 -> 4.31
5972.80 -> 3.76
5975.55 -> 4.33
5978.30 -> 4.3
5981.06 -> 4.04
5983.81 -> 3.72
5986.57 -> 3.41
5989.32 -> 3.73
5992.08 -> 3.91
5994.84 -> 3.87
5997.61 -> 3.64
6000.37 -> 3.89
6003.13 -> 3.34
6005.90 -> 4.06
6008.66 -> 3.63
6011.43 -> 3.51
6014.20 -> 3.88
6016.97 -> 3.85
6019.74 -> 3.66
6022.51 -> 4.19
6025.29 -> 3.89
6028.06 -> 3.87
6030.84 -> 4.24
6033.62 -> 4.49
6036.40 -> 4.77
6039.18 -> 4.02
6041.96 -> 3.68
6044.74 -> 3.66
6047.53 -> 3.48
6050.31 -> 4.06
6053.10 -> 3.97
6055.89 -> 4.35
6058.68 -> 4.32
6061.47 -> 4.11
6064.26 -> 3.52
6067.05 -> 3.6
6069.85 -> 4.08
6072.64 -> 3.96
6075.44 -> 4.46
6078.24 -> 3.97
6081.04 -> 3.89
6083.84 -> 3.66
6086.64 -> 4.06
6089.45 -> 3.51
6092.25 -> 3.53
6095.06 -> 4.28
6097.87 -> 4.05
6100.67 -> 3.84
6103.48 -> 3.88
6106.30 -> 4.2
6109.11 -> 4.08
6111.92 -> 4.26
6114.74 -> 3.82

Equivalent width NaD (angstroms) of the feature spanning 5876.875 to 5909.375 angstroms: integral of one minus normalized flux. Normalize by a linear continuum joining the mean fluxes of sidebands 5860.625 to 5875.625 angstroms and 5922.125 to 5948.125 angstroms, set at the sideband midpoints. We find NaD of 1.9 angstroms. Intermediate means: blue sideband 3.65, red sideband 3.88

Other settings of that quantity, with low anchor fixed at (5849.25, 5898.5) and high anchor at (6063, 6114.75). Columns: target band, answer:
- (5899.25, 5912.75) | -0.9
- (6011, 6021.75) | 0.1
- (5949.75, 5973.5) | -1.0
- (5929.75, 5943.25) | -0.7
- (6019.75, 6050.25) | -1.3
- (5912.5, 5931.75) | -1.0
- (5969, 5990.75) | -1.1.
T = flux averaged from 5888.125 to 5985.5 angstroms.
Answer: 3.81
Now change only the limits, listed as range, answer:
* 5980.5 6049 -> 3.86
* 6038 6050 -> 3.74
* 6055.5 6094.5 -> 3.93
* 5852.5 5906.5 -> 3.58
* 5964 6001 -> 3.9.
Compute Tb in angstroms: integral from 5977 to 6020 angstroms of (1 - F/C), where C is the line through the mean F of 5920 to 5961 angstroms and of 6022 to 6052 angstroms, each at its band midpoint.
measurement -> 2.0 angstroms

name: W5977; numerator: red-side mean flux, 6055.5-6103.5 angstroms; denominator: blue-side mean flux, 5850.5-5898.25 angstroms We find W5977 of 1.10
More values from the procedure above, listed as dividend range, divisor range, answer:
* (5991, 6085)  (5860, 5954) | 1.05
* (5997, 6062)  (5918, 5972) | 1.02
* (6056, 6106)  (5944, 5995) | 1.01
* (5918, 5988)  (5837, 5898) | 1.06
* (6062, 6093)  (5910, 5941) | 0.99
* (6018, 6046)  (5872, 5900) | 1.16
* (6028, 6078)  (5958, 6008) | 1.05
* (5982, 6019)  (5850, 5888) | 1.00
